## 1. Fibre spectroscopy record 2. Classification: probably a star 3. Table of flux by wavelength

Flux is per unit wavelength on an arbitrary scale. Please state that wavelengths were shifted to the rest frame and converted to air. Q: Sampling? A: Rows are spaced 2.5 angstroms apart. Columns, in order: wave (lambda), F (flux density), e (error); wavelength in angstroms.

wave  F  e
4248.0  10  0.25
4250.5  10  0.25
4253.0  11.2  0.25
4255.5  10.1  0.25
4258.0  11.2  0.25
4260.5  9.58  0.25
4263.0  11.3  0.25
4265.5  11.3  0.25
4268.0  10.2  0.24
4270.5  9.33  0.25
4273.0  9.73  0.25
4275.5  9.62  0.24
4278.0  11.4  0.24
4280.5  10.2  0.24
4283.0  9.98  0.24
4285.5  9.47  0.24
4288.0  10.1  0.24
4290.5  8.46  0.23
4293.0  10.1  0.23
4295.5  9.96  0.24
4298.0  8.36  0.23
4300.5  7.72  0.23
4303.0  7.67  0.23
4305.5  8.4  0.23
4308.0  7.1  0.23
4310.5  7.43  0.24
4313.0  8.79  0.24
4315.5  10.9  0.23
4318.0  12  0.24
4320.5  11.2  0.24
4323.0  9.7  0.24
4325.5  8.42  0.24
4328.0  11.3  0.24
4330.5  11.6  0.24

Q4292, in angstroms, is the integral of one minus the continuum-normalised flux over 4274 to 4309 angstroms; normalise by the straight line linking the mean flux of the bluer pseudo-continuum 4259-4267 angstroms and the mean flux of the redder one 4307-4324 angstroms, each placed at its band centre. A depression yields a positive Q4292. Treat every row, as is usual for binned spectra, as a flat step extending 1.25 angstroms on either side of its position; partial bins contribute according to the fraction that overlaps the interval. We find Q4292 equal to 3.3 angstroms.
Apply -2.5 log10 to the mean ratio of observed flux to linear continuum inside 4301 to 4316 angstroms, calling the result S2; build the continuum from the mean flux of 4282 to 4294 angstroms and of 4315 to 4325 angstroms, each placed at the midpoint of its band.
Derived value 0.25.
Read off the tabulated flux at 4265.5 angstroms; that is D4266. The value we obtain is 11.3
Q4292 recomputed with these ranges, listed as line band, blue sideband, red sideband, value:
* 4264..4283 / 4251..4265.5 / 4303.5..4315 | -0.6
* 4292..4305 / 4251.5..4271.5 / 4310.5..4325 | 2.0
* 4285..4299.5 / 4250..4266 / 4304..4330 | 0.9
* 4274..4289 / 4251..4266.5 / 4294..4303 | -1.0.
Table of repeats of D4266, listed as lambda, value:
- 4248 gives 10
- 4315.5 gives 10.9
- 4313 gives 8.79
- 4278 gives 11.4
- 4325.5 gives 8.42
